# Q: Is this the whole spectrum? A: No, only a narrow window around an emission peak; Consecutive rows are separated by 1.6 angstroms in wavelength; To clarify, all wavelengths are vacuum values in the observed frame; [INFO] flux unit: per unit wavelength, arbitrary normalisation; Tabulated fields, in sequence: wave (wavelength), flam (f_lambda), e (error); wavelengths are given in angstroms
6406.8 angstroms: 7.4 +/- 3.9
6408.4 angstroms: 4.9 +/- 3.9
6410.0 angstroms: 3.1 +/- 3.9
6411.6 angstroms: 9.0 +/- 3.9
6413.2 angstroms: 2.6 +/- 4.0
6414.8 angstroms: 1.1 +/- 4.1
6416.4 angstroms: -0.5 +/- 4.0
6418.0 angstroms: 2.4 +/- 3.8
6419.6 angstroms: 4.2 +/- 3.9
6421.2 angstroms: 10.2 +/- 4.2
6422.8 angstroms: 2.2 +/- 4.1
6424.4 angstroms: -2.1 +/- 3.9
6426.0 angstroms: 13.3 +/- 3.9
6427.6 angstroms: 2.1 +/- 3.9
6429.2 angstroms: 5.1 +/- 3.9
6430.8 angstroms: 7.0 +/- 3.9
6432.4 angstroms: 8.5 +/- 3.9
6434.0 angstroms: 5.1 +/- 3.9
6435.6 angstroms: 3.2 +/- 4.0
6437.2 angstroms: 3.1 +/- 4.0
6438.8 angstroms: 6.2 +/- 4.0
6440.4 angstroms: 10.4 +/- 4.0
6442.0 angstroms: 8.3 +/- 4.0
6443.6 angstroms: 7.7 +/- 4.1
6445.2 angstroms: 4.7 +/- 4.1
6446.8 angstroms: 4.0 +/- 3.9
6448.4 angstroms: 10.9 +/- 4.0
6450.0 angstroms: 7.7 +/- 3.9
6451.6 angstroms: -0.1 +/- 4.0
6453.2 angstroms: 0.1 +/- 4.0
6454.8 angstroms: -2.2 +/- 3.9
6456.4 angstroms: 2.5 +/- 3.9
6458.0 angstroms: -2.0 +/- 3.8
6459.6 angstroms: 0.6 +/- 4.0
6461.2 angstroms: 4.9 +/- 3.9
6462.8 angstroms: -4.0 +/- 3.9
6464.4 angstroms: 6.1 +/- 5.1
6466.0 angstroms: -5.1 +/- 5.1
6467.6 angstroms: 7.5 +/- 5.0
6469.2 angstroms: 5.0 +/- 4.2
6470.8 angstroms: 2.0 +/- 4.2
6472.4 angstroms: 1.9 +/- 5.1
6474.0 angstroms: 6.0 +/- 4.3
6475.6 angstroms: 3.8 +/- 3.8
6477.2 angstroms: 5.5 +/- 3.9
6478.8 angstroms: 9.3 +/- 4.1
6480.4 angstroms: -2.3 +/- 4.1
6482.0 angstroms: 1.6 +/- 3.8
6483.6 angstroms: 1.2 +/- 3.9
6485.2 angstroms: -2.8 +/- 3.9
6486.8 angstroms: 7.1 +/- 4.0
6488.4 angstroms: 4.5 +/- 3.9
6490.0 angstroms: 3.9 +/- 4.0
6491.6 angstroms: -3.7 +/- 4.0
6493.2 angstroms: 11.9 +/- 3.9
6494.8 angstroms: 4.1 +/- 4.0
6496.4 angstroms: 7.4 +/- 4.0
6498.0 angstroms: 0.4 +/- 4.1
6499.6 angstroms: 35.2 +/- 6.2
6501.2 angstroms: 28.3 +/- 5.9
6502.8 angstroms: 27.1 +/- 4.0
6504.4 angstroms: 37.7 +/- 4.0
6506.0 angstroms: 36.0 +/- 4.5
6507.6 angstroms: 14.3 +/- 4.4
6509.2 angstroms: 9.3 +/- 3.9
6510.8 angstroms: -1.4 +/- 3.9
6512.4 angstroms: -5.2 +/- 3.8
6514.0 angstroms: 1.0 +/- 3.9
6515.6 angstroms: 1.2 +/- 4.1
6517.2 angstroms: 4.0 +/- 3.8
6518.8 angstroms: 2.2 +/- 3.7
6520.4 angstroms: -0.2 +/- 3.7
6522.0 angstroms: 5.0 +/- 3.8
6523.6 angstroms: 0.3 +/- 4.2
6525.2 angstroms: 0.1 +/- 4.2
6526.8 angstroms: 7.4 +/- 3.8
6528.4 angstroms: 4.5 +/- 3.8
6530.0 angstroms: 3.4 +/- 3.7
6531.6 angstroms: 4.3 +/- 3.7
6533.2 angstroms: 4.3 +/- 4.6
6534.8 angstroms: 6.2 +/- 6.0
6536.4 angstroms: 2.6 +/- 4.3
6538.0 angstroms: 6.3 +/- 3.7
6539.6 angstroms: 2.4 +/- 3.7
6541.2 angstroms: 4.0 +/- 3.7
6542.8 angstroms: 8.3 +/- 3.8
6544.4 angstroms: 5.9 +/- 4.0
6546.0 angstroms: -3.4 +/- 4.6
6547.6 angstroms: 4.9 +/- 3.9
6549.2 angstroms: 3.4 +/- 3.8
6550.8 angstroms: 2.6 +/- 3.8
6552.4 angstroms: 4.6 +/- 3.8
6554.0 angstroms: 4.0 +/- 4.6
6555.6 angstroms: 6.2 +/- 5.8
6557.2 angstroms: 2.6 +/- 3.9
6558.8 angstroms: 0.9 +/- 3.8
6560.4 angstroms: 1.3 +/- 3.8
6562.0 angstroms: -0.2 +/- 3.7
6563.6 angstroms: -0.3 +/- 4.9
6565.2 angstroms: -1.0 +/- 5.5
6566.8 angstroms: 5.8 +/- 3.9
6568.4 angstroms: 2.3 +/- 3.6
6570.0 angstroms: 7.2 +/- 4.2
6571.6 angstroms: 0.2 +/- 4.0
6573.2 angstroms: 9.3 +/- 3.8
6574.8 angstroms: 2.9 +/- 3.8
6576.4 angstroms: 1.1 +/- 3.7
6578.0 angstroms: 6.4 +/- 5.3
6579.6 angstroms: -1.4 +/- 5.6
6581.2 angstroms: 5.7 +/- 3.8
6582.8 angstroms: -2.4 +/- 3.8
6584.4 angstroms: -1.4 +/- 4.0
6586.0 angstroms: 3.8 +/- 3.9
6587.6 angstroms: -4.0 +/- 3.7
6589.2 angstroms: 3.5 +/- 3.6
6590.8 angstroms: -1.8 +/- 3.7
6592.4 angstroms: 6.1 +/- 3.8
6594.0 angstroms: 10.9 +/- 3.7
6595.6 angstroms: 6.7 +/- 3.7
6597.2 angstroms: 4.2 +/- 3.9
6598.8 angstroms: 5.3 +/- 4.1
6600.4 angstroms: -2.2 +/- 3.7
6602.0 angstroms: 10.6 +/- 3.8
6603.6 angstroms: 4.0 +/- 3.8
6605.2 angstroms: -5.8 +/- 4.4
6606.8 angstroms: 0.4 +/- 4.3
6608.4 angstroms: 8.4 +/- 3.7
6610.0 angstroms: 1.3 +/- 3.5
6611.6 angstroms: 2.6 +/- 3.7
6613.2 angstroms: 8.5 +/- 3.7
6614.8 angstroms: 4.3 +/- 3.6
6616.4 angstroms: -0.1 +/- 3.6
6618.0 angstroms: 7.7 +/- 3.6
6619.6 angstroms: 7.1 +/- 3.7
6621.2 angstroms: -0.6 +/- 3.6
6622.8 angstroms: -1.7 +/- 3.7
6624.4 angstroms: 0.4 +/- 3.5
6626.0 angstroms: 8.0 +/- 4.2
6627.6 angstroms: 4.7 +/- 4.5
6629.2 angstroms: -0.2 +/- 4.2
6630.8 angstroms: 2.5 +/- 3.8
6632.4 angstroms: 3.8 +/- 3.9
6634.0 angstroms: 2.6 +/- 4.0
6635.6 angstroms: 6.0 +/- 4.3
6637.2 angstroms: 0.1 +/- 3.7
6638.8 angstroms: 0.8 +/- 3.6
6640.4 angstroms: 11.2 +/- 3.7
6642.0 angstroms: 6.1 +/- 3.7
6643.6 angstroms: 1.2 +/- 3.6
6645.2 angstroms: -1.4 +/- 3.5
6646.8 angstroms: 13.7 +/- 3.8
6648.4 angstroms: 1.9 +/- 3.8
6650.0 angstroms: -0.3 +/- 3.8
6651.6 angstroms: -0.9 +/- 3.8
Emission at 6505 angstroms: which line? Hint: [O II]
